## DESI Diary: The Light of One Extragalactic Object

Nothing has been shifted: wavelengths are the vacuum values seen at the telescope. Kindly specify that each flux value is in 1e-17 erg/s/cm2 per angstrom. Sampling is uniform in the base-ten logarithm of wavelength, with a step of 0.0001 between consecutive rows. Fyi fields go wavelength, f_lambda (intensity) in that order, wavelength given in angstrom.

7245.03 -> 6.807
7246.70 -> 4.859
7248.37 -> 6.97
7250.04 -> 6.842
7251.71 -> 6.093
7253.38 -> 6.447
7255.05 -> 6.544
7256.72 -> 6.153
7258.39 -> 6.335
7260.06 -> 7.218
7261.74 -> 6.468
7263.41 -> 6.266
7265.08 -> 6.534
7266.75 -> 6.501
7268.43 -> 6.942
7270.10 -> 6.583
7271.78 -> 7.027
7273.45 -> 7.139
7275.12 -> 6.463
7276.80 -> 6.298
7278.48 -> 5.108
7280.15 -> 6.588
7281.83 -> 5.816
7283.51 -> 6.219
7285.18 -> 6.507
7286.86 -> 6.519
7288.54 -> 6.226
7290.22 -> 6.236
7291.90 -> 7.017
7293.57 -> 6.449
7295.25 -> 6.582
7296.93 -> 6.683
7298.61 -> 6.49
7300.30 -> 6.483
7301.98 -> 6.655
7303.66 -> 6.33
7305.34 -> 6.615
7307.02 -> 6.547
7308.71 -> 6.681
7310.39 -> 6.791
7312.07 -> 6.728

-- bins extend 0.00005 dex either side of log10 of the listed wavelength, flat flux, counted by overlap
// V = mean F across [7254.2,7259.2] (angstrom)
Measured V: 6.35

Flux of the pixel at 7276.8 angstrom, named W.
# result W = 6.298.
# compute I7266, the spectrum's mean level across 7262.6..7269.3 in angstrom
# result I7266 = 6.56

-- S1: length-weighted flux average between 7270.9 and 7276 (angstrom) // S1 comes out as 6.87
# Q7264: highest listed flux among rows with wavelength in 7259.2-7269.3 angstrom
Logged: 7.218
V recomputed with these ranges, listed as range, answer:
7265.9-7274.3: 6.84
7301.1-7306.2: 6.54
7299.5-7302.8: 6.57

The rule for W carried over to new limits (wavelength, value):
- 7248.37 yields 6.97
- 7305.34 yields 6.615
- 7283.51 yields 6.219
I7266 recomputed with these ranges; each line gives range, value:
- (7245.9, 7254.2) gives 6.25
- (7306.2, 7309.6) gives 6.61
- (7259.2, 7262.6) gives 6.83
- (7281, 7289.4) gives 6.26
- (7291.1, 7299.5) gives 6.64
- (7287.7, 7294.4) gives 6.49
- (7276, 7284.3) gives 6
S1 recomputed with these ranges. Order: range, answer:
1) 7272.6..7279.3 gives 6.26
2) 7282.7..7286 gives 6.38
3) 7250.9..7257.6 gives 6.31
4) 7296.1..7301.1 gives 6.54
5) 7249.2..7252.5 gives 6.47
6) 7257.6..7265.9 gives 6.56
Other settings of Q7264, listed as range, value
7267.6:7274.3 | 7.139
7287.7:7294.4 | 7.017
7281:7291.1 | 6.519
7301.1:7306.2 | 6.655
